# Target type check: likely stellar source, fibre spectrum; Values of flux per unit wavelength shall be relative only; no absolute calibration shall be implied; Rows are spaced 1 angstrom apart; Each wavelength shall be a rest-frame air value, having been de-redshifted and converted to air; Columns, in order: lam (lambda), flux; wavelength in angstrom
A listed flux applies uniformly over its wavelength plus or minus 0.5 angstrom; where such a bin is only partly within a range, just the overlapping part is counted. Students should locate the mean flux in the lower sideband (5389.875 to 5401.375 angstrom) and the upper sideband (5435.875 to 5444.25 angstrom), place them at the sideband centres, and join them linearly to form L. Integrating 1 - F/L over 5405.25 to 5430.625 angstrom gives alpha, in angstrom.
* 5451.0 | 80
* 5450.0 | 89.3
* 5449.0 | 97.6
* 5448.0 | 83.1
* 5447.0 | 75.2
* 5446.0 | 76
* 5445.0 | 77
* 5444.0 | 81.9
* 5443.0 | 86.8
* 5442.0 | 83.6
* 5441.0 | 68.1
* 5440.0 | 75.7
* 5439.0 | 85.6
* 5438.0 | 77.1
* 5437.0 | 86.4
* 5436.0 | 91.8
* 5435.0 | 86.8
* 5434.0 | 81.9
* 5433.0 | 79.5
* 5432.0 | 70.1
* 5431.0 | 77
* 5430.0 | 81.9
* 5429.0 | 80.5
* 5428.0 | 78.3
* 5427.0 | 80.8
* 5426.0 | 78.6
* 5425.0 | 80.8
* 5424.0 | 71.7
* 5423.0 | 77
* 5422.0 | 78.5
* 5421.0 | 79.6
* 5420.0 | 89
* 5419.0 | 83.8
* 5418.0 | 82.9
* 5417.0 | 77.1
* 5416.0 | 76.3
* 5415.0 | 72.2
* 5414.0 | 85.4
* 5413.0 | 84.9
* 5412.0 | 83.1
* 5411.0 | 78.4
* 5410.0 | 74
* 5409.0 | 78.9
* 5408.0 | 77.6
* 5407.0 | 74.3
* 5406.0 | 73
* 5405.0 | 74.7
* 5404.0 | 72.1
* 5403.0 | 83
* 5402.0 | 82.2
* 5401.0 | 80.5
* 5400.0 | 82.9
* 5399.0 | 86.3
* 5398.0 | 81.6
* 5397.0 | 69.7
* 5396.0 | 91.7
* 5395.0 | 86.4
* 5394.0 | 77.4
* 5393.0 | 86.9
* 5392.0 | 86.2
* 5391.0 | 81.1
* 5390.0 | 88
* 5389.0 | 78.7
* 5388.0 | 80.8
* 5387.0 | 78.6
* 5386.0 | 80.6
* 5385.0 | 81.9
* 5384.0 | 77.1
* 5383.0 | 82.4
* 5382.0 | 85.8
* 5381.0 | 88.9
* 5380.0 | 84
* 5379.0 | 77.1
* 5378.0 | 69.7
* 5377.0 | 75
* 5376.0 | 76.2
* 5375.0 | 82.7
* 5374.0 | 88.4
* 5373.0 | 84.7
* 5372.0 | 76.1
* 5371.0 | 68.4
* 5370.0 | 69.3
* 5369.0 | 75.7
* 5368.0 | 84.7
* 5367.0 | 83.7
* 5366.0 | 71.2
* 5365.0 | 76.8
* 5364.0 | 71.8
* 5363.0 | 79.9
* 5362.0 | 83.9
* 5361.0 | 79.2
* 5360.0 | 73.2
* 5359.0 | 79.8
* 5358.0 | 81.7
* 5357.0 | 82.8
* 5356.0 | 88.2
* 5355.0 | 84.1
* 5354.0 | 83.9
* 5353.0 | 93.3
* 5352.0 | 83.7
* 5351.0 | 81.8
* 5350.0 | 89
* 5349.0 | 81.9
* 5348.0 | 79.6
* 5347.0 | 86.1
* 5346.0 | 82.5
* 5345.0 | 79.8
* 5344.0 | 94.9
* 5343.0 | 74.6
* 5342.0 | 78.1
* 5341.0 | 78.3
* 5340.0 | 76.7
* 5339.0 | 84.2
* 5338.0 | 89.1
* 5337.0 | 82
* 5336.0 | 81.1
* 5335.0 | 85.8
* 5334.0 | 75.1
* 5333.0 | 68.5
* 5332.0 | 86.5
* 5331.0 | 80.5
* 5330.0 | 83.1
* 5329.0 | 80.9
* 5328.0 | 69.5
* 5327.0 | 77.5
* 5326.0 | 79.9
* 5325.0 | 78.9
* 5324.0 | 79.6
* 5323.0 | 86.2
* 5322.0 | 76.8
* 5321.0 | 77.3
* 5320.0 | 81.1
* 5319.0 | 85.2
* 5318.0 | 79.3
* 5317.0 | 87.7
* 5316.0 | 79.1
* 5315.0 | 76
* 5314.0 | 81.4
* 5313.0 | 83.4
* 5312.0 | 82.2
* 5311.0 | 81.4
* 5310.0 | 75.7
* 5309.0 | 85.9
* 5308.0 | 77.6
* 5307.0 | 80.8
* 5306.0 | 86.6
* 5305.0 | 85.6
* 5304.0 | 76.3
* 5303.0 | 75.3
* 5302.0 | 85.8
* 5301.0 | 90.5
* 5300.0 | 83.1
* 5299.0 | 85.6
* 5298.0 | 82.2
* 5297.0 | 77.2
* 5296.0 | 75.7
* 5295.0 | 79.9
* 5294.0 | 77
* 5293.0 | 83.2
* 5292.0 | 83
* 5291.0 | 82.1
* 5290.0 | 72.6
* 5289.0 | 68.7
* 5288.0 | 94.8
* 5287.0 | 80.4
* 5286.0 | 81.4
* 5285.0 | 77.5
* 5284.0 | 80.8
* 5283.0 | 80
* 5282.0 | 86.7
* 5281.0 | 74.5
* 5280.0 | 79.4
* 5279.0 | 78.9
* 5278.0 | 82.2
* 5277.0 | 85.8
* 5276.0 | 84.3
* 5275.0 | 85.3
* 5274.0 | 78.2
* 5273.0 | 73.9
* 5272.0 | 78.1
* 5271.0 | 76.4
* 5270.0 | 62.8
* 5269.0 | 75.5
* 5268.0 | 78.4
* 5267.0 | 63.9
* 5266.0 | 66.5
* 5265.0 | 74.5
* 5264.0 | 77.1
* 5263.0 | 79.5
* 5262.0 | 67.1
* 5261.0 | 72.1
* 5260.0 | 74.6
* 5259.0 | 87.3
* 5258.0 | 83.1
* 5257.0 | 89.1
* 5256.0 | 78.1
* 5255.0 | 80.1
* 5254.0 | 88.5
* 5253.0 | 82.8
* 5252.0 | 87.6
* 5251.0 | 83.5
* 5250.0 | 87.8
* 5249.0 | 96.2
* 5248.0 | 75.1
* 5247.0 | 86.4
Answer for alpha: 1.0 angstrom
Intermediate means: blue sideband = 83.1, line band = 79.1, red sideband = 81.4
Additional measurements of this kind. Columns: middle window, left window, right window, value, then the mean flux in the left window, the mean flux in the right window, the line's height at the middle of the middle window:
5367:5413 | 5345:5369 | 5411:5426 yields 0.4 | 81.7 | 80.1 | 80.8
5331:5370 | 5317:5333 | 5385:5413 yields -0.5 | 80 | 80.4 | 80.2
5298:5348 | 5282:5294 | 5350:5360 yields 0.7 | 80.5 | 84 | 82.4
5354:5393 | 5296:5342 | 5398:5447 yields 0.1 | 80.9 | 79.7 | 80.2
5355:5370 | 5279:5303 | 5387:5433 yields 0.2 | 80.8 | 79.9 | 80.3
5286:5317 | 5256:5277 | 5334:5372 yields -1.1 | 76.7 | 81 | 78.4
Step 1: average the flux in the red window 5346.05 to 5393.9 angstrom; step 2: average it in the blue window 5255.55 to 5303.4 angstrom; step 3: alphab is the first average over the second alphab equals 1.02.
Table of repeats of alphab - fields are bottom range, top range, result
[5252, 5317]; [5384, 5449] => 1.01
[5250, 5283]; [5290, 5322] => 1.03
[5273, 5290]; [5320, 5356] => 1.01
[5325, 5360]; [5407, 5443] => 0.98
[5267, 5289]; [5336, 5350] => 1.04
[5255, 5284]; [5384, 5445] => 1.03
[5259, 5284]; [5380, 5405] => 1.07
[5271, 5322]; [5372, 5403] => 1.01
